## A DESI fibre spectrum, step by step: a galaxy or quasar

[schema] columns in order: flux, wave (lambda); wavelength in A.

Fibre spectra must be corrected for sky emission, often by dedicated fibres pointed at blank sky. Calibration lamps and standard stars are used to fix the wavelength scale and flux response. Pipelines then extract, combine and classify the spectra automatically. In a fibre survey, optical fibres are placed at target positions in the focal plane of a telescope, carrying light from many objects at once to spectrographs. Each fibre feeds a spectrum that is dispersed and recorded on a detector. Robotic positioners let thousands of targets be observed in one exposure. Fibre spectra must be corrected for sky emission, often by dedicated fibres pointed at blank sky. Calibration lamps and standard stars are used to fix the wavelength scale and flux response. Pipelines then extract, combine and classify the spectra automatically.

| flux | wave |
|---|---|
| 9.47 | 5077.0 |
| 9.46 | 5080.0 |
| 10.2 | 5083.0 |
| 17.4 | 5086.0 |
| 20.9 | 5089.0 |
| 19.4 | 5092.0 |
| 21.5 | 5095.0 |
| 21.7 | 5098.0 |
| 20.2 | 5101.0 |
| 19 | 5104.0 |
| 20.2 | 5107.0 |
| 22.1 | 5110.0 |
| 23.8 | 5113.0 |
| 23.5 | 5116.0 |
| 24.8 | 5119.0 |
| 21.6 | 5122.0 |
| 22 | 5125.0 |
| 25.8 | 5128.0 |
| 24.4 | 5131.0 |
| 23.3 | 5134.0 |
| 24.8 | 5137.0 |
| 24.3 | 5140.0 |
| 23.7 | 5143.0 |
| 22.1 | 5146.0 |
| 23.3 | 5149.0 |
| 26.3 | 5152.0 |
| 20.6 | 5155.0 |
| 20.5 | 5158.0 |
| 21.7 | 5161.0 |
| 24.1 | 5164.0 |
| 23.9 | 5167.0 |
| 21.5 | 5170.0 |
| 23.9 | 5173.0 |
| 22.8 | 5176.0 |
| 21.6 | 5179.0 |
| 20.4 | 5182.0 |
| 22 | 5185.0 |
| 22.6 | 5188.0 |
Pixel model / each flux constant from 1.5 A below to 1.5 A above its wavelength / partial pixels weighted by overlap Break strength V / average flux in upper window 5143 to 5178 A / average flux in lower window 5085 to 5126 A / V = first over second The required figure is 1.07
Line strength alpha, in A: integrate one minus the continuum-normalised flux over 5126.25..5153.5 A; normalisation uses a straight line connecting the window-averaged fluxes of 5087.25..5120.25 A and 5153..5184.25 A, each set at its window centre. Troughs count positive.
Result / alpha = -2.91 A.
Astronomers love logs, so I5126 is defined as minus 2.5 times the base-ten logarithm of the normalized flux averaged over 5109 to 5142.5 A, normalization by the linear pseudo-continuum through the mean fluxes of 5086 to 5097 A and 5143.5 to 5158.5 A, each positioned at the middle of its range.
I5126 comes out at -0.10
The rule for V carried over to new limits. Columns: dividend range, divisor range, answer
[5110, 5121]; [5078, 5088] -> 1.87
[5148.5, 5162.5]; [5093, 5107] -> 1.09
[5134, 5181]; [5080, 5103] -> 1.27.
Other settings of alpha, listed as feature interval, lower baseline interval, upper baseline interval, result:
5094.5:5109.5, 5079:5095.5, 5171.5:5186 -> -2.8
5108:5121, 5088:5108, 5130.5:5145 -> -0.9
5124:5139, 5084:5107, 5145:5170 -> -1.8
